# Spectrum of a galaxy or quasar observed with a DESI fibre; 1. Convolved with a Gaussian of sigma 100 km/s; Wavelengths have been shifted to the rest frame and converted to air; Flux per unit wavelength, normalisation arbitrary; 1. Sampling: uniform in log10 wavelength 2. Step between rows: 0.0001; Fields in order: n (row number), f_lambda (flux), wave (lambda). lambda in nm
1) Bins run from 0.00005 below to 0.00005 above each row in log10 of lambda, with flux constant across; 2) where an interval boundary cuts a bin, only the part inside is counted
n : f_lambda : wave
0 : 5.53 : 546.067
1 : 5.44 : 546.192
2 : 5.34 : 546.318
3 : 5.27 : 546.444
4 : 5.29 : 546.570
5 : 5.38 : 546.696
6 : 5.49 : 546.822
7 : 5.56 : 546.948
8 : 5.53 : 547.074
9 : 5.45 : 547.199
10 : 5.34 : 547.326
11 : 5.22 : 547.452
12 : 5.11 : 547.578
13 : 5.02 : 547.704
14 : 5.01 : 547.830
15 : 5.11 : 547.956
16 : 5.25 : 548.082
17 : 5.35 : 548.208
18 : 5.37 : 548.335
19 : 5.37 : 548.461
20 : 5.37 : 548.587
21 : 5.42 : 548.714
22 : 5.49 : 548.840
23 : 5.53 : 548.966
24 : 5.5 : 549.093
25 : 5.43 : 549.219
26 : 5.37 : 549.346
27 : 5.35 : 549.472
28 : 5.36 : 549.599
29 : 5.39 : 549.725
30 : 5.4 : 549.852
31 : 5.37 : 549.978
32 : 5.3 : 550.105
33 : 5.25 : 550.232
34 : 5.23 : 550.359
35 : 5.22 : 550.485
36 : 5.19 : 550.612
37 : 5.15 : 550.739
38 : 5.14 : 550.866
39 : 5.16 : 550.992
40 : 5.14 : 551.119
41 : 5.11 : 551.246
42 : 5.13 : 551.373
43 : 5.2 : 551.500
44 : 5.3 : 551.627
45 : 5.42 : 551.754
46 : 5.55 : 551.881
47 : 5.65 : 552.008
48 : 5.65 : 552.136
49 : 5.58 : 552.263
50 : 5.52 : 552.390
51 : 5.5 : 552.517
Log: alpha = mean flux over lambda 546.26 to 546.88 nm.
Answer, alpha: 5.35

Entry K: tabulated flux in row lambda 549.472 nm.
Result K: 5.35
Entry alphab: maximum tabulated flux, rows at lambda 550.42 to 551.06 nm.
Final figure 5.22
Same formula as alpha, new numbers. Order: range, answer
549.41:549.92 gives 5.38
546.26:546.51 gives 5.3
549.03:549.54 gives 5.41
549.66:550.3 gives 5.34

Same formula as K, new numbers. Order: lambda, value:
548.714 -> 5.42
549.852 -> 5.4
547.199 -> 5.45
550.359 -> 5.23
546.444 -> 5.27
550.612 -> 5.19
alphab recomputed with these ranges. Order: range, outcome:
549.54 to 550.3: 5.4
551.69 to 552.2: 5.65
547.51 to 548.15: 5.25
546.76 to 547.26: 5.56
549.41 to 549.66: 5.36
